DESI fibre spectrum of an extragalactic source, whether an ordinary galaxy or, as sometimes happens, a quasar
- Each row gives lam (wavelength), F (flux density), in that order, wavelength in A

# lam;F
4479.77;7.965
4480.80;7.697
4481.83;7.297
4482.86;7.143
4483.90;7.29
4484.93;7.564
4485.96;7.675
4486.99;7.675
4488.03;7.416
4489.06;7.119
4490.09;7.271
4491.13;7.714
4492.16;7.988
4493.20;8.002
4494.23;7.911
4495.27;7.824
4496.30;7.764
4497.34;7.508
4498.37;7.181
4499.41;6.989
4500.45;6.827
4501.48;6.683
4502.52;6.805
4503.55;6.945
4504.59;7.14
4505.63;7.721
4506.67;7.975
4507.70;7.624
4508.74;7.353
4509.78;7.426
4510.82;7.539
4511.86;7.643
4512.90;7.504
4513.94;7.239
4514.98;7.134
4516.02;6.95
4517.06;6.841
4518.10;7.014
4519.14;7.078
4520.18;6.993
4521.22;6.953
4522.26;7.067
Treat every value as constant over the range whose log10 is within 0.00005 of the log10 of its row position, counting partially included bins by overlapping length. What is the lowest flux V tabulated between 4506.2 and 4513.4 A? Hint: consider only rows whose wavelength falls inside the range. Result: 7.353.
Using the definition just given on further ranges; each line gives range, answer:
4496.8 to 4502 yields 6.683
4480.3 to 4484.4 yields 7.143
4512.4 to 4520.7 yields 6.841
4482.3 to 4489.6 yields 7.119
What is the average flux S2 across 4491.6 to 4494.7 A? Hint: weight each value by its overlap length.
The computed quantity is 7.97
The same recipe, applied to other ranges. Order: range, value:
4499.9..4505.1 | 6.88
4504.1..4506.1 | 7.42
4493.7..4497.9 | 7.76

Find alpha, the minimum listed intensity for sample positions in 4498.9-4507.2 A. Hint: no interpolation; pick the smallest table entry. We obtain 6.683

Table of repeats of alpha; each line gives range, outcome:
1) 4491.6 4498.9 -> 7.181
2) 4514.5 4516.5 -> 6.95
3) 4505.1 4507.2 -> 7.721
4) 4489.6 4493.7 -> 7.271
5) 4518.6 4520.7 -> 6.993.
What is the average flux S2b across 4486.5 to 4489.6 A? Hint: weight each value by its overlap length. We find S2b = 7.4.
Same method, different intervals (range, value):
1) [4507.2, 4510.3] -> 7.46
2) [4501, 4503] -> 6.73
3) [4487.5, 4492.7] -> 7.49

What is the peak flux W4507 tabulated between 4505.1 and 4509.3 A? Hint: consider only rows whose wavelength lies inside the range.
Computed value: 7.975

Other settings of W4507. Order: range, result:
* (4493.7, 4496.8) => 7.911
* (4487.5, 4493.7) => 8.002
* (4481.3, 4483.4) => 7.297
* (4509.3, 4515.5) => 7.643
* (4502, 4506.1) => 7.721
